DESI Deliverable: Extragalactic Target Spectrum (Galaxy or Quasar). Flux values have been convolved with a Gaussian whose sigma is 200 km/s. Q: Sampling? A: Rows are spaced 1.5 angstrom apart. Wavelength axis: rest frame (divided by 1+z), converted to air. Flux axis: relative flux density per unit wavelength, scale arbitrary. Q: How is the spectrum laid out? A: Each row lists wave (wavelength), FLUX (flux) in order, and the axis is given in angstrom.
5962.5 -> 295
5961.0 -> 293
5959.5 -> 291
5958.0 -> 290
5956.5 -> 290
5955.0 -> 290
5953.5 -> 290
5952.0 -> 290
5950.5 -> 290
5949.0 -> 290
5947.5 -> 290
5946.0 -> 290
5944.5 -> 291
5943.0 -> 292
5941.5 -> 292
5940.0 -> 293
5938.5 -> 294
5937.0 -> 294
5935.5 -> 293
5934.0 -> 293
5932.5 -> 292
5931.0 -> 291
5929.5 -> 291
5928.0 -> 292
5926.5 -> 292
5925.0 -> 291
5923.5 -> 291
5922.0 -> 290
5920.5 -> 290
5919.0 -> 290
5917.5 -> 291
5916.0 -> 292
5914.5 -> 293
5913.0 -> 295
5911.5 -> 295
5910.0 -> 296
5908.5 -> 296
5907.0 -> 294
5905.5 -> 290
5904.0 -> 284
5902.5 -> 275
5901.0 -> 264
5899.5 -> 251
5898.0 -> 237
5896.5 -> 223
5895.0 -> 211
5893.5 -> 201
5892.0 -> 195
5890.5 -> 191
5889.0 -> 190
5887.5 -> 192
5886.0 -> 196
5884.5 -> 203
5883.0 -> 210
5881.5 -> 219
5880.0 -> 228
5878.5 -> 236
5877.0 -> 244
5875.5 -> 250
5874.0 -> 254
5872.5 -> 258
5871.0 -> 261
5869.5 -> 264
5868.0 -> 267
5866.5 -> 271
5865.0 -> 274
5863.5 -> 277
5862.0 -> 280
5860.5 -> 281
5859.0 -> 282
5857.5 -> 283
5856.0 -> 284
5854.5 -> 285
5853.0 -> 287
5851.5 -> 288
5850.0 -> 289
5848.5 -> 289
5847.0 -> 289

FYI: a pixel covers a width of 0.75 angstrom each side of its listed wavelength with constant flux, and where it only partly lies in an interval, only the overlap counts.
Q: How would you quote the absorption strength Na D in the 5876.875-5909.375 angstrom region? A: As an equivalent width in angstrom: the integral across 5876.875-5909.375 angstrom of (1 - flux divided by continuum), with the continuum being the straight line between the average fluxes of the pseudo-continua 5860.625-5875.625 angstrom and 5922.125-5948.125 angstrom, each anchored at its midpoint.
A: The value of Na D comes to 5.09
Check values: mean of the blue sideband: 267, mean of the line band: 233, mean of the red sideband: 292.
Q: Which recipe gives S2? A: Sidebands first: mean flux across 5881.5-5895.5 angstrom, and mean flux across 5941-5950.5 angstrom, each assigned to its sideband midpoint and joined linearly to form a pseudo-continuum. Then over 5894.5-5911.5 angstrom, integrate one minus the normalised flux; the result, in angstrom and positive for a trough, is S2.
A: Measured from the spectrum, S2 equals -3.4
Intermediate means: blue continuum 200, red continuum 291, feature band 268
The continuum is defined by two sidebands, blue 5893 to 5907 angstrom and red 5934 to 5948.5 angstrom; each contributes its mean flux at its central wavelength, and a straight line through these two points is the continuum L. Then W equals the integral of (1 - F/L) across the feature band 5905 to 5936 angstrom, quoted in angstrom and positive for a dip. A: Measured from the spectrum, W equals -2.4 angstrom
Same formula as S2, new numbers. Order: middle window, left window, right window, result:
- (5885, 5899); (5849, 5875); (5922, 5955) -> 3.8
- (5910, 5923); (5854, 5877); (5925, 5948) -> -0.3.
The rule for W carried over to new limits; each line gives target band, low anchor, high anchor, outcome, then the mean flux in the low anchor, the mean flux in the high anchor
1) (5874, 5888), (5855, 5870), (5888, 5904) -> 1.52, 277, 226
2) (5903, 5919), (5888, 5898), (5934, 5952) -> -3.85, 204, 292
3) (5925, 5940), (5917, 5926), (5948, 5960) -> -0.10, 291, 290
